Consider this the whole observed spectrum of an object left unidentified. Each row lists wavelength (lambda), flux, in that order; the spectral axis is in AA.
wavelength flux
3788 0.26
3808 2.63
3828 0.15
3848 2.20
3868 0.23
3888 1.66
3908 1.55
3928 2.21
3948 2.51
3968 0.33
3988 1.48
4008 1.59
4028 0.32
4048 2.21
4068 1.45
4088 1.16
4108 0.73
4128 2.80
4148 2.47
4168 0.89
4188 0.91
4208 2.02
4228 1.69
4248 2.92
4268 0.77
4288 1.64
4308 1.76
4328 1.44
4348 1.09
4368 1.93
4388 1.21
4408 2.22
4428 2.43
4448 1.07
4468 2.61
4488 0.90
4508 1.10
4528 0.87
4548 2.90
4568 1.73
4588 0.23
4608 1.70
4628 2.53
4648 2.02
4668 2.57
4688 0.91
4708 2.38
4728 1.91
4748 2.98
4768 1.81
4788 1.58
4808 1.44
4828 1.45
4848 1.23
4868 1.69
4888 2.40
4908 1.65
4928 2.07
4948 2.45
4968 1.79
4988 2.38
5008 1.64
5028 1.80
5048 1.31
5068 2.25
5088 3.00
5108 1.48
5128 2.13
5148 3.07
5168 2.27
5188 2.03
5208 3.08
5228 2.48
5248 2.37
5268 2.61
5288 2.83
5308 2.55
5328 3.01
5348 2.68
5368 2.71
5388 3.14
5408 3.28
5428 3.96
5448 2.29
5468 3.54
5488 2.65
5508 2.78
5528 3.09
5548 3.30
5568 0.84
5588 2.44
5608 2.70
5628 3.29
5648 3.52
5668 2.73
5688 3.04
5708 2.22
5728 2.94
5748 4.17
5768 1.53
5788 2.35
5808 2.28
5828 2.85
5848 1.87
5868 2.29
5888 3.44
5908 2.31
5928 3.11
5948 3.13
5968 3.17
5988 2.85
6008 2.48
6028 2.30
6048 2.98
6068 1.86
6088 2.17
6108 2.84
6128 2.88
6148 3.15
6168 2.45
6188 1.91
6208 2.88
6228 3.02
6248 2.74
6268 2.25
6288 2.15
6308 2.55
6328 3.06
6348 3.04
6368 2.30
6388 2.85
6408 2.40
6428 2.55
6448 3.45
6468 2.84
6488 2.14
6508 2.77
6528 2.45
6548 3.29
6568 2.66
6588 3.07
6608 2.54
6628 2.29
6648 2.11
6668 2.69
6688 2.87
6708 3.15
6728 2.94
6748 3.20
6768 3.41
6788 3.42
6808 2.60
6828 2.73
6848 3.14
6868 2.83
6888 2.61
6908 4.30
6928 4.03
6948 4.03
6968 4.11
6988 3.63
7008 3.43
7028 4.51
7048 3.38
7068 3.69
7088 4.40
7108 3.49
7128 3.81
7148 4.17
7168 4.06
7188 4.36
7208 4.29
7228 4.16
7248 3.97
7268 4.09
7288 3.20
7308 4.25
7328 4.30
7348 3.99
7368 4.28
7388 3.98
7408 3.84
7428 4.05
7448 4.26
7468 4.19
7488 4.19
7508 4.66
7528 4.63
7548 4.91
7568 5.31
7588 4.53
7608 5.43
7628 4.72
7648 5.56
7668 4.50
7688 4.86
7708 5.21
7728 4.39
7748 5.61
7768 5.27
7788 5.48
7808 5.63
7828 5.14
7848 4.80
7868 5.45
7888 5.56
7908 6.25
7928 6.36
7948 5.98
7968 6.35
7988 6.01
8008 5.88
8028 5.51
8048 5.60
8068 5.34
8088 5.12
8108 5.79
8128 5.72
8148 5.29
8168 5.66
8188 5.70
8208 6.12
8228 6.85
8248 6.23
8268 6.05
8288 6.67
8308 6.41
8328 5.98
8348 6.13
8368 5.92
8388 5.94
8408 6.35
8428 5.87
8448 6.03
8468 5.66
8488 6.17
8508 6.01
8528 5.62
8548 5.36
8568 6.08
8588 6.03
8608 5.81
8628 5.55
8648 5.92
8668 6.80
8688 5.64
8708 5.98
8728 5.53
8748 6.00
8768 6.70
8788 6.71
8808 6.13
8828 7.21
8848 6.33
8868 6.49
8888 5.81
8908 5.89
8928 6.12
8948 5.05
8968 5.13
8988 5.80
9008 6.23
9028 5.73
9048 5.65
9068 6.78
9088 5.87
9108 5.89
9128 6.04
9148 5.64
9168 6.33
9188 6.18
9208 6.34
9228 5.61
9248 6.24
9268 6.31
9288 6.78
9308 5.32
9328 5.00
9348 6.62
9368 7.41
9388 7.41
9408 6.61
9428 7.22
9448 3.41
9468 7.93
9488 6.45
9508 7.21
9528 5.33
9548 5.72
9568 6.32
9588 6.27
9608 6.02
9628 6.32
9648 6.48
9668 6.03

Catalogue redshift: 0.73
